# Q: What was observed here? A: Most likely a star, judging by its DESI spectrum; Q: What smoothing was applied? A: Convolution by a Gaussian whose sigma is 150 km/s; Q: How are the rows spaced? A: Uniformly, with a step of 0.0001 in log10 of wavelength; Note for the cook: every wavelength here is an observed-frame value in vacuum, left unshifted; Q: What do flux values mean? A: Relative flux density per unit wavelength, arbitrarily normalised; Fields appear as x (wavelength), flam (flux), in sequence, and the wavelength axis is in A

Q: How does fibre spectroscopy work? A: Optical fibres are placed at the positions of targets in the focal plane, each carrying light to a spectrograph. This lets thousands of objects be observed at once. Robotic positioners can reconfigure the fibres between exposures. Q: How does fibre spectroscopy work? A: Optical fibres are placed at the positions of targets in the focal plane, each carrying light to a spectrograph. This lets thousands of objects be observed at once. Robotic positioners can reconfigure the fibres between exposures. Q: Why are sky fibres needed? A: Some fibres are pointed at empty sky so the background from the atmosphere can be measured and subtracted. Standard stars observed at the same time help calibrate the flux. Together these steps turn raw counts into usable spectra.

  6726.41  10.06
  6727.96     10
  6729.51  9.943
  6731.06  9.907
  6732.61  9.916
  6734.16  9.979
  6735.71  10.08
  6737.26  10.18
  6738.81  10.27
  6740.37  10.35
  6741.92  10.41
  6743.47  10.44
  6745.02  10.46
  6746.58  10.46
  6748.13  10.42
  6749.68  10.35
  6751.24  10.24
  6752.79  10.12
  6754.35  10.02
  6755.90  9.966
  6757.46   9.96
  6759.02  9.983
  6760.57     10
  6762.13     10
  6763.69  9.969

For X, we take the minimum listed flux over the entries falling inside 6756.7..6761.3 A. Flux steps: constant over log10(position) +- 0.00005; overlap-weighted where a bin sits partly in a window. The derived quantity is 9.96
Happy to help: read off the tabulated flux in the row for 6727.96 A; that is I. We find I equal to 10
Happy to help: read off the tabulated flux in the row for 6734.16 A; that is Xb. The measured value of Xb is 9.979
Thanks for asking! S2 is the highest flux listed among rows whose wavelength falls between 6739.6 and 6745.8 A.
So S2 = 10.46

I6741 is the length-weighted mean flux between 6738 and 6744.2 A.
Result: 10.4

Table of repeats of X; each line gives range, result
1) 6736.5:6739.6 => 10.18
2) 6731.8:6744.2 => 9.916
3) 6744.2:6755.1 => 10.02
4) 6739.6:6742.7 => 10.35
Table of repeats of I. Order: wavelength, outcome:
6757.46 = 9.96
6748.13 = 10.42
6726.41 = 10.06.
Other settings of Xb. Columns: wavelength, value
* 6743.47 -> 10.44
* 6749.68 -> 10.35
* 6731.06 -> 9.907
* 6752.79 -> 10.12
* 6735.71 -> 10.08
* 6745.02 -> 10.46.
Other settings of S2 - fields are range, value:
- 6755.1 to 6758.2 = 9.966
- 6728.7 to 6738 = 10.18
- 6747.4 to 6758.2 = 10.42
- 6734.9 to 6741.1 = 10.35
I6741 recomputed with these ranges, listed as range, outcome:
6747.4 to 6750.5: 10.4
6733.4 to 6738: 10.1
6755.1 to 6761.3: 9.98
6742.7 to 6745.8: 10.4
